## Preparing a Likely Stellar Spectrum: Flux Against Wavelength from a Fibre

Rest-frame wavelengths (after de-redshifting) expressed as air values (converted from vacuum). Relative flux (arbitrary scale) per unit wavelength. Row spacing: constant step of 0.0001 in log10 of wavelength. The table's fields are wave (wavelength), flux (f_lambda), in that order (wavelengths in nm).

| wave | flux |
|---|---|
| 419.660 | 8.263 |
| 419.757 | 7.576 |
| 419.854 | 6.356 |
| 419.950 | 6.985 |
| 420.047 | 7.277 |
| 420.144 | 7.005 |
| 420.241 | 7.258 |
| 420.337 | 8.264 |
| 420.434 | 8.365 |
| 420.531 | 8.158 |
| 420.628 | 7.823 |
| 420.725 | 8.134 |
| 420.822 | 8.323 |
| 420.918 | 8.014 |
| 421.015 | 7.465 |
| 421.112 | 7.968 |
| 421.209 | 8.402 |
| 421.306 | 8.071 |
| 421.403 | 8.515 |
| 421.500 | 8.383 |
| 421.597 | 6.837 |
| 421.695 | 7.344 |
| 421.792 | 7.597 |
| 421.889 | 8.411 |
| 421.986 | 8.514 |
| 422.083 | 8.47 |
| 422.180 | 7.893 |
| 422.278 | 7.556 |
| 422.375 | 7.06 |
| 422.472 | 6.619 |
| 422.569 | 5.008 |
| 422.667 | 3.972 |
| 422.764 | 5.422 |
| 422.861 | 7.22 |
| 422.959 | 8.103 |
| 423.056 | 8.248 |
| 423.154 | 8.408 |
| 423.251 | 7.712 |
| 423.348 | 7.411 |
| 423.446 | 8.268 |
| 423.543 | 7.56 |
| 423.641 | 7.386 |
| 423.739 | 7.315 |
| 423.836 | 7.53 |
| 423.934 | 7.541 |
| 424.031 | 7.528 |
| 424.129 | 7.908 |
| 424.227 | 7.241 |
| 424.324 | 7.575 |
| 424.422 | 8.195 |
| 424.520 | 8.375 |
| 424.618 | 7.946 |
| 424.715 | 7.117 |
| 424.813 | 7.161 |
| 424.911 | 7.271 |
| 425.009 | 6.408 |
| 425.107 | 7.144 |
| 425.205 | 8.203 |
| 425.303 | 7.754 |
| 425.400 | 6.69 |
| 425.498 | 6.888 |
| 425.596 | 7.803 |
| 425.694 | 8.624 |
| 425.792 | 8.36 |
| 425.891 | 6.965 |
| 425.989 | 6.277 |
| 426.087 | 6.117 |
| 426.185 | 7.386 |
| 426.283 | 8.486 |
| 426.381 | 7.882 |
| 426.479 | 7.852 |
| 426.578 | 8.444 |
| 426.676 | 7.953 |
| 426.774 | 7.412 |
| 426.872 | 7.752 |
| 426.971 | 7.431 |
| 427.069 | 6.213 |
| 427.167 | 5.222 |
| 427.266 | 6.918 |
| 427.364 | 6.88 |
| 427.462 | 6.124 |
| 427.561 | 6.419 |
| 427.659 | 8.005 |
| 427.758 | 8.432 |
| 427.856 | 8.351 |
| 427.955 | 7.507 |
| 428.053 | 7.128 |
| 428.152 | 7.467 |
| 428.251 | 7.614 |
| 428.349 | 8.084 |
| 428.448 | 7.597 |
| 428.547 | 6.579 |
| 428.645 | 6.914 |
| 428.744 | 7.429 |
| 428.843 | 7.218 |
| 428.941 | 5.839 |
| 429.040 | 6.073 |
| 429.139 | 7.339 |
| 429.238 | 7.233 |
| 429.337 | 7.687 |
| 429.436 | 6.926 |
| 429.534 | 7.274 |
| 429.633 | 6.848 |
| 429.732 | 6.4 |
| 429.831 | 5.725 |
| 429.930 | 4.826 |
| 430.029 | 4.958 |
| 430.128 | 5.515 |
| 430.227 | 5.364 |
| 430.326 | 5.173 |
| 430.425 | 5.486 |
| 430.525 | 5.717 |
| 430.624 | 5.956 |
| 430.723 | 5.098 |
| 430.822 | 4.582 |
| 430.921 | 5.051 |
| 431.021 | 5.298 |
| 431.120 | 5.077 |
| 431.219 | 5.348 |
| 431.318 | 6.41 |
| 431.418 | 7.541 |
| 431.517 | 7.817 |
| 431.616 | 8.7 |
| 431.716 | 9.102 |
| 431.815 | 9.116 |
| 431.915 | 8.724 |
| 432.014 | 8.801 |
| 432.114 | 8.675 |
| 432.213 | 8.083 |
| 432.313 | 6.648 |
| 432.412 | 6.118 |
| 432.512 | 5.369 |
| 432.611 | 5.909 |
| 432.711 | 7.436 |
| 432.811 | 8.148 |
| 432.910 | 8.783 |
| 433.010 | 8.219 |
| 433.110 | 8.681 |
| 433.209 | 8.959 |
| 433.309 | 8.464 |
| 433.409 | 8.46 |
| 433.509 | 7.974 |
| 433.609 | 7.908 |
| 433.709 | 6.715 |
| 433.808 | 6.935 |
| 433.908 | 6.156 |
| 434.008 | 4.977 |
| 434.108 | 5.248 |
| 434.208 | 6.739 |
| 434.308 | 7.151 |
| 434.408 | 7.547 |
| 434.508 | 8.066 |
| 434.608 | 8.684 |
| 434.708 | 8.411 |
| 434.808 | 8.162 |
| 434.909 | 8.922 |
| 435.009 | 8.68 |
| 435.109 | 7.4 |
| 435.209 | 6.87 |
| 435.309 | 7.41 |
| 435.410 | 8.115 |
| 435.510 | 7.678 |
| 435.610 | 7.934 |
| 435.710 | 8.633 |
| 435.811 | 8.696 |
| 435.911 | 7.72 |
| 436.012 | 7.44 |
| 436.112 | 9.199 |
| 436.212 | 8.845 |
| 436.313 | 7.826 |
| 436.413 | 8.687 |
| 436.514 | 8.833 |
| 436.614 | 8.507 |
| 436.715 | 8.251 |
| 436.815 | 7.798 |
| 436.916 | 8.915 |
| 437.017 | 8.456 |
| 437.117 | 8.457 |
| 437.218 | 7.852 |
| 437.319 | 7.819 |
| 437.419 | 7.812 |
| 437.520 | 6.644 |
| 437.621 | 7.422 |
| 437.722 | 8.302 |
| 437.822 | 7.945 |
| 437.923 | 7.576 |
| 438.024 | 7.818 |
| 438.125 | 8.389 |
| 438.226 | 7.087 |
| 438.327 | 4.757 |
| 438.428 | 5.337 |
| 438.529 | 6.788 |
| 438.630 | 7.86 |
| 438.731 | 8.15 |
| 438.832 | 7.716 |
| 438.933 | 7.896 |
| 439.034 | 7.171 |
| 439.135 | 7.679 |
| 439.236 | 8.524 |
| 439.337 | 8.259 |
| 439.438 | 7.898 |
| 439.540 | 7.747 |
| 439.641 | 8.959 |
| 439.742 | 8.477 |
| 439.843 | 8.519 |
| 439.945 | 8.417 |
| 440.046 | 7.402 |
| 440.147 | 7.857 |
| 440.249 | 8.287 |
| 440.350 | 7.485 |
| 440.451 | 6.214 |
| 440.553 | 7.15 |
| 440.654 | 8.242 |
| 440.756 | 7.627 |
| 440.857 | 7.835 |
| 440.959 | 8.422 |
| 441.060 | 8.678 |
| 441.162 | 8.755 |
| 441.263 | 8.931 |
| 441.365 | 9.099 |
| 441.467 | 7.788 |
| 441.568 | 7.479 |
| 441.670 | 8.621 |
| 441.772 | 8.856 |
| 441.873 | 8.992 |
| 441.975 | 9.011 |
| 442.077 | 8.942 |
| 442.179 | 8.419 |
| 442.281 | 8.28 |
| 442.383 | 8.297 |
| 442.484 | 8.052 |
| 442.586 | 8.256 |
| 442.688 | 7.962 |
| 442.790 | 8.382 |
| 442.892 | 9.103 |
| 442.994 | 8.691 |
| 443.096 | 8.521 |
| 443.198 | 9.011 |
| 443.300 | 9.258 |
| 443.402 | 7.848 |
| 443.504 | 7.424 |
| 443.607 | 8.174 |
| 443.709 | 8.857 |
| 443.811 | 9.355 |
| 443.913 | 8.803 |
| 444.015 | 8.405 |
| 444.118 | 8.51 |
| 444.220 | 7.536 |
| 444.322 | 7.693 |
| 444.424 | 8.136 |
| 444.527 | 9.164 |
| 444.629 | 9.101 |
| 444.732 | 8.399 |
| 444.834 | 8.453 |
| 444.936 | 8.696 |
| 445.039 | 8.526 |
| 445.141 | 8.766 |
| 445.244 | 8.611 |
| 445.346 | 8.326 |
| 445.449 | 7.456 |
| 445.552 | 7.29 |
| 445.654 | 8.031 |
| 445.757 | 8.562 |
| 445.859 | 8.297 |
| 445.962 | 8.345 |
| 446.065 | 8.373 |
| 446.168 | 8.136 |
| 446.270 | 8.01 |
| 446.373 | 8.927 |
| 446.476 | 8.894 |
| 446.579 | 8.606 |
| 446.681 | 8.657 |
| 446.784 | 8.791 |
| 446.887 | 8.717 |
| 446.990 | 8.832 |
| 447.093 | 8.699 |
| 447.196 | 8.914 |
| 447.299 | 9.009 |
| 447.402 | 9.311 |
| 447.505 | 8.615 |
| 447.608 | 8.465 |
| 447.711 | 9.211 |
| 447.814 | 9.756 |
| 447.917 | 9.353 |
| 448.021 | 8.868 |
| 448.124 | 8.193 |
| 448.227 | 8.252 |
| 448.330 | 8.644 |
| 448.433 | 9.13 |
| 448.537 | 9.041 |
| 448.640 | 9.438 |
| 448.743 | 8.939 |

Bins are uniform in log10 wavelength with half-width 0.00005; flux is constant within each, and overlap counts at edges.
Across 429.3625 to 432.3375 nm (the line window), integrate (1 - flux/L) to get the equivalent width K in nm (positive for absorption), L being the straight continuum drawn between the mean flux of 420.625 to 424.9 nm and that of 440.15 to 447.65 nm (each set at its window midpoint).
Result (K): 0.508 nm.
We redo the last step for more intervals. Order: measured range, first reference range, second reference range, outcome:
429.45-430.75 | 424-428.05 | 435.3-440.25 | 0.31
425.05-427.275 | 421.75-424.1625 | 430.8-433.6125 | 0.01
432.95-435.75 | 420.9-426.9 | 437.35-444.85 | 0.07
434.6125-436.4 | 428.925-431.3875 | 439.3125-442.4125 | -0.27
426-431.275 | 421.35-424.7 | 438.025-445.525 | 0.70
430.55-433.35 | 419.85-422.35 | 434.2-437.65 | 0.28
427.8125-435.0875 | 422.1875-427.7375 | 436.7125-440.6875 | 0.43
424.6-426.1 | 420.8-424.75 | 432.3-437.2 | 0.06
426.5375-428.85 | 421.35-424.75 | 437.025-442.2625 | 0.10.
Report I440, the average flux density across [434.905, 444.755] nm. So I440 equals 8.11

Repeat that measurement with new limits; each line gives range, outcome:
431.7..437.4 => 7.88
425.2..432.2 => 6.98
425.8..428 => 7.29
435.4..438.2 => 8.12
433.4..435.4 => 7.41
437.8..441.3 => 7.76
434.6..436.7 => 8.21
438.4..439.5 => 7.62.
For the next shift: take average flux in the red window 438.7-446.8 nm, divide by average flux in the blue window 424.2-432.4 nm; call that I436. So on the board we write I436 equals 1.2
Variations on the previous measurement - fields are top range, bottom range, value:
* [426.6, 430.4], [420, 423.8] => 0.90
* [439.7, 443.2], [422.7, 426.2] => 1.11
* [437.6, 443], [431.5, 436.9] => 1.02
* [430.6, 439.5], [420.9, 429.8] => 1.03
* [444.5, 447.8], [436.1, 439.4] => 1.10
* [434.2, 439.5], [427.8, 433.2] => 1.14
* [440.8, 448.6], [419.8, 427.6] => 1.15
